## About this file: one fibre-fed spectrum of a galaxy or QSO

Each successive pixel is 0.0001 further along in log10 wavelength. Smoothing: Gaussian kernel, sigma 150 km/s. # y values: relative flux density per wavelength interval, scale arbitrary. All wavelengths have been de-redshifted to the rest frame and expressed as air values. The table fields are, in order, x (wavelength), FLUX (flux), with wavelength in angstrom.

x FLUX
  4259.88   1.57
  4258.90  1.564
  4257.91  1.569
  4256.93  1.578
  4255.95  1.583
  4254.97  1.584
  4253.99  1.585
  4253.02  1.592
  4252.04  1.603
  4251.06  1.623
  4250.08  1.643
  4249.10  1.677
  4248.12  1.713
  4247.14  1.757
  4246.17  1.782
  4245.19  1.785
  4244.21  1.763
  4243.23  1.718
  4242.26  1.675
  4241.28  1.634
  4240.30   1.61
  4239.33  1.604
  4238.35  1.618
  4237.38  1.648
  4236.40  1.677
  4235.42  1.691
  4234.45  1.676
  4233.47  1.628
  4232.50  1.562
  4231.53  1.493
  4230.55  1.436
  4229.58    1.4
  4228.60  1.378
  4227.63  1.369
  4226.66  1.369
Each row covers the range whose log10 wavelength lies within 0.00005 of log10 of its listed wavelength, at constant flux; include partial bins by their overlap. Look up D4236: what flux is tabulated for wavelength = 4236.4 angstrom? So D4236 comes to 1.677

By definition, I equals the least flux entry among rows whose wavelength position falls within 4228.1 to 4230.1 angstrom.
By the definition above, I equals 1.378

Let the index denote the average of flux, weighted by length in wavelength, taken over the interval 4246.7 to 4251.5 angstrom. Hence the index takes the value 1.68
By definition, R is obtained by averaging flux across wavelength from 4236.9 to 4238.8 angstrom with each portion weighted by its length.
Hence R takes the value 1.64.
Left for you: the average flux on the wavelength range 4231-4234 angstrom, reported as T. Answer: 1.56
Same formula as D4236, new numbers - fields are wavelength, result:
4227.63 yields 1.369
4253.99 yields 1.585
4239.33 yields 1.604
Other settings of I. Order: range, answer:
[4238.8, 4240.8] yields 1.604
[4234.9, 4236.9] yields 1.677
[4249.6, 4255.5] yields 1.584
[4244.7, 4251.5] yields 1.623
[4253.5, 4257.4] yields 1.578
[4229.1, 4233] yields 1.4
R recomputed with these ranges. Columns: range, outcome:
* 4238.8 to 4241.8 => 1.61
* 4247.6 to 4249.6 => 1.69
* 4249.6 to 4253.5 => 1.61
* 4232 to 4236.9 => 1.65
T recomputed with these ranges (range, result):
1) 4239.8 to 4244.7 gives 1.68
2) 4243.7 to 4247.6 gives 1.77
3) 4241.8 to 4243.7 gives 1.7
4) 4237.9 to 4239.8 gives 1.61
